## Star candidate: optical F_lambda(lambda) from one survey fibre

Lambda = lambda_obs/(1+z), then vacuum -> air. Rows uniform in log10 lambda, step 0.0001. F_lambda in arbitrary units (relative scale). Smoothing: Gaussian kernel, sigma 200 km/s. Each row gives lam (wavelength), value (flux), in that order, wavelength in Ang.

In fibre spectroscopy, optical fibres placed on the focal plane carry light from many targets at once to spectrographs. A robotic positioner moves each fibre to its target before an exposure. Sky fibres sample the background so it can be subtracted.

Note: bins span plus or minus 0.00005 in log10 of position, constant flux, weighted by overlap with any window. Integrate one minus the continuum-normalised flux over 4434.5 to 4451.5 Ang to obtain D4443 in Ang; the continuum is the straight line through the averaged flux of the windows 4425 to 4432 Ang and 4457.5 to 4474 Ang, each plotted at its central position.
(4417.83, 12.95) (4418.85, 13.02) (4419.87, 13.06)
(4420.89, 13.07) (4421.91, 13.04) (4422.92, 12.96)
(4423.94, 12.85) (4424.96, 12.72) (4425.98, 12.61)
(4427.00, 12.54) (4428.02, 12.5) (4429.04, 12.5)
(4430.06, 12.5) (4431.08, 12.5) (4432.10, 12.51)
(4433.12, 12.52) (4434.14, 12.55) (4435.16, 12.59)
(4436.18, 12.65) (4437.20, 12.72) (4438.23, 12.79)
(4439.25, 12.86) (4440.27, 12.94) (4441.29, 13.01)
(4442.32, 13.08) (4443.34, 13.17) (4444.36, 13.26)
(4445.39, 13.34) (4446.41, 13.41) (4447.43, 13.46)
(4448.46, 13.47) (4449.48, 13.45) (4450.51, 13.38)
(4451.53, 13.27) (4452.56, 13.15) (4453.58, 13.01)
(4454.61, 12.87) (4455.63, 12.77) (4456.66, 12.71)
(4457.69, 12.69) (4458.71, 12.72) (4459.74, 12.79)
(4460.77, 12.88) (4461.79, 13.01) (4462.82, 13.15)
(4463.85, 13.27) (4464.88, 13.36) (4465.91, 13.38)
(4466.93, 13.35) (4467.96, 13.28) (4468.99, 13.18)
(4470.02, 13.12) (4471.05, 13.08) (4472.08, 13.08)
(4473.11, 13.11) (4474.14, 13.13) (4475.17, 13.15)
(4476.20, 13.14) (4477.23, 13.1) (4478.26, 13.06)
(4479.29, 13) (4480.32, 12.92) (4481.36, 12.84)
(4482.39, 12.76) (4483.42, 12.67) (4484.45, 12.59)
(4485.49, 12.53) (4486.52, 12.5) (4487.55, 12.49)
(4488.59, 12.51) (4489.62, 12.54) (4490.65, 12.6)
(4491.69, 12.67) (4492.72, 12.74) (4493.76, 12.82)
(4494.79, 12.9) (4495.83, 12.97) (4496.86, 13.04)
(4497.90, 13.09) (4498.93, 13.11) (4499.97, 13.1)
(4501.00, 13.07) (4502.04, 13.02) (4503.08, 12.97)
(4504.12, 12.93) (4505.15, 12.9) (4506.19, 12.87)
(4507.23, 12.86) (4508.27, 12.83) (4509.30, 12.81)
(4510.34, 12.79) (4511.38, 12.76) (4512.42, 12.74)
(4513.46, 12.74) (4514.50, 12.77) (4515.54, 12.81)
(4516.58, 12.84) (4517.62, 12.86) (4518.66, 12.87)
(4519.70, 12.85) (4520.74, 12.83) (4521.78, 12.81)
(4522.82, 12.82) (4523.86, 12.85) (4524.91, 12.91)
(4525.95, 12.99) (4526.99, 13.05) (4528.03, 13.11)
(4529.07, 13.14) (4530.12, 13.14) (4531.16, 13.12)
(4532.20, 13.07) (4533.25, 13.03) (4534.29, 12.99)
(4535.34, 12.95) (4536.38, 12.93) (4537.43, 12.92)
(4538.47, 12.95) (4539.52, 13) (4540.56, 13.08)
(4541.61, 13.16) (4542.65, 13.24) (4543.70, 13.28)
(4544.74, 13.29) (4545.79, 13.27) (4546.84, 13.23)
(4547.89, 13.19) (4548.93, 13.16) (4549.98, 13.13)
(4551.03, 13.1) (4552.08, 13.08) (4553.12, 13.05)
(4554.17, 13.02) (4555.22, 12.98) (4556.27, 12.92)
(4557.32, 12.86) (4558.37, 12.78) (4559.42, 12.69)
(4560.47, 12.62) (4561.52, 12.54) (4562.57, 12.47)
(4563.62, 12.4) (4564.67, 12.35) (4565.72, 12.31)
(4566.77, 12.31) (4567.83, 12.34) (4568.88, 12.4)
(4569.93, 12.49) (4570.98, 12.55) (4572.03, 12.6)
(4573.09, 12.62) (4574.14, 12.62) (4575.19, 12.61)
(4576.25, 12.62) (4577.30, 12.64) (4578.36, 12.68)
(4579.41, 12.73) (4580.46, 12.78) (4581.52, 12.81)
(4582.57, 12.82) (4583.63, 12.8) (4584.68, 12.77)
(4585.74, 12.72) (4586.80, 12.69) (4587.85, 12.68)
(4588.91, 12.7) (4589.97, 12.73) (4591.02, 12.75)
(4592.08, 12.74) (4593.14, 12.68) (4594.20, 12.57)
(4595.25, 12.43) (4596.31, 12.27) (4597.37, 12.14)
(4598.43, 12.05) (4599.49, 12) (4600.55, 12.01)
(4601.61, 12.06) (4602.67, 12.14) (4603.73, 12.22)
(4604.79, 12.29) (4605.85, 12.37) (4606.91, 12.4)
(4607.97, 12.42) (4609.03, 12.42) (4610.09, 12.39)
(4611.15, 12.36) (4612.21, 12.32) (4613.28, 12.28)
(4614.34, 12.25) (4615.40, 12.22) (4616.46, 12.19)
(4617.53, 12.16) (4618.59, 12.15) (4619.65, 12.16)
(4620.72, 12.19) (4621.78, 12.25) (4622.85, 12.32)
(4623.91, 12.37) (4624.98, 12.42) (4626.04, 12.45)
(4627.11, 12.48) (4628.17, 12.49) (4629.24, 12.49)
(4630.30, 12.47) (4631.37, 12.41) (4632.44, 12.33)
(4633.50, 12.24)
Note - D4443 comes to -0.5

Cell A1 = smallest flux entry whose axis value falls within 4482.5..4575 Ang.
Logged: 12.31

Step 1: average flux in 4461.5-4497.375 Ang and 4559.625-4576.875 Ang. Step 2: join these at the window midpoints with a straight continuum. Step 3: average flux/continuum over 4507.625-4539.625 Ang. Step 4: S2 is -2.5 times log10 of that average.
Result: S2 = -0.02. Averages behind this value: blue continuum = 12.9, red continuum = 12.5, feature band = 12.9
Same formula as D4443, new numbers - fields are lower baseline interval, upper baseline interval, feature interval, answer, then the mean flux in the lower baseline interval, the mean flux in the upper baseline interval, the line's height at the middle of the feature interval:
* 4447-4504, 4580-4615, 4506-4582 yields -0.99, 13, 12.5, 12.7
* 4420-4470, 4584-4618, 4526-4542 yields -0.52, 13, 12.4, 12.6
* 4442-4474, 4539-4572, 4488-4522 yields 0.39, 13.1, 12.8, 13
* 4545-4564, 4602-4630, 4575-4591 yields -0.10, 12.9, 12.3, 12.6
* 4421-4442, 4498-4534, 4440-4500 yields -0.93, 12.7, 12.9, 12.8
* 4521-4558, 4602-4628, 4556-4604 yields 0.43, 13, 12.3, 12.6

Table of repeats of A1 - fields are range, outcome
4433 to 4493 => 12.49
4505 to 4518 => 12.74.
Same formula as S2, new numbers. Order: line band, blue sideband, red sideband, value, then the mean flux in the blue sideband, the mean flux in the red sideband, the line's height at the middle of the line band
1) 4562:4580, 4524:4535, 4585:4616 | 0.01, 13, 12.4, 12.7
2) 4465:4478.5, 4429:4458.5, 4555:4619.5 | -0.03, 12.9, 12.5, 12.9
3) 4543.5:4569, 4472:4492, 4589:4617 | -0.03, 12.8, 12.3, 12.5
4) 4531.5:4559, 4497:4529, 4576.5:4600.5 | -0.02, 12.9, 12.6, 12.8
